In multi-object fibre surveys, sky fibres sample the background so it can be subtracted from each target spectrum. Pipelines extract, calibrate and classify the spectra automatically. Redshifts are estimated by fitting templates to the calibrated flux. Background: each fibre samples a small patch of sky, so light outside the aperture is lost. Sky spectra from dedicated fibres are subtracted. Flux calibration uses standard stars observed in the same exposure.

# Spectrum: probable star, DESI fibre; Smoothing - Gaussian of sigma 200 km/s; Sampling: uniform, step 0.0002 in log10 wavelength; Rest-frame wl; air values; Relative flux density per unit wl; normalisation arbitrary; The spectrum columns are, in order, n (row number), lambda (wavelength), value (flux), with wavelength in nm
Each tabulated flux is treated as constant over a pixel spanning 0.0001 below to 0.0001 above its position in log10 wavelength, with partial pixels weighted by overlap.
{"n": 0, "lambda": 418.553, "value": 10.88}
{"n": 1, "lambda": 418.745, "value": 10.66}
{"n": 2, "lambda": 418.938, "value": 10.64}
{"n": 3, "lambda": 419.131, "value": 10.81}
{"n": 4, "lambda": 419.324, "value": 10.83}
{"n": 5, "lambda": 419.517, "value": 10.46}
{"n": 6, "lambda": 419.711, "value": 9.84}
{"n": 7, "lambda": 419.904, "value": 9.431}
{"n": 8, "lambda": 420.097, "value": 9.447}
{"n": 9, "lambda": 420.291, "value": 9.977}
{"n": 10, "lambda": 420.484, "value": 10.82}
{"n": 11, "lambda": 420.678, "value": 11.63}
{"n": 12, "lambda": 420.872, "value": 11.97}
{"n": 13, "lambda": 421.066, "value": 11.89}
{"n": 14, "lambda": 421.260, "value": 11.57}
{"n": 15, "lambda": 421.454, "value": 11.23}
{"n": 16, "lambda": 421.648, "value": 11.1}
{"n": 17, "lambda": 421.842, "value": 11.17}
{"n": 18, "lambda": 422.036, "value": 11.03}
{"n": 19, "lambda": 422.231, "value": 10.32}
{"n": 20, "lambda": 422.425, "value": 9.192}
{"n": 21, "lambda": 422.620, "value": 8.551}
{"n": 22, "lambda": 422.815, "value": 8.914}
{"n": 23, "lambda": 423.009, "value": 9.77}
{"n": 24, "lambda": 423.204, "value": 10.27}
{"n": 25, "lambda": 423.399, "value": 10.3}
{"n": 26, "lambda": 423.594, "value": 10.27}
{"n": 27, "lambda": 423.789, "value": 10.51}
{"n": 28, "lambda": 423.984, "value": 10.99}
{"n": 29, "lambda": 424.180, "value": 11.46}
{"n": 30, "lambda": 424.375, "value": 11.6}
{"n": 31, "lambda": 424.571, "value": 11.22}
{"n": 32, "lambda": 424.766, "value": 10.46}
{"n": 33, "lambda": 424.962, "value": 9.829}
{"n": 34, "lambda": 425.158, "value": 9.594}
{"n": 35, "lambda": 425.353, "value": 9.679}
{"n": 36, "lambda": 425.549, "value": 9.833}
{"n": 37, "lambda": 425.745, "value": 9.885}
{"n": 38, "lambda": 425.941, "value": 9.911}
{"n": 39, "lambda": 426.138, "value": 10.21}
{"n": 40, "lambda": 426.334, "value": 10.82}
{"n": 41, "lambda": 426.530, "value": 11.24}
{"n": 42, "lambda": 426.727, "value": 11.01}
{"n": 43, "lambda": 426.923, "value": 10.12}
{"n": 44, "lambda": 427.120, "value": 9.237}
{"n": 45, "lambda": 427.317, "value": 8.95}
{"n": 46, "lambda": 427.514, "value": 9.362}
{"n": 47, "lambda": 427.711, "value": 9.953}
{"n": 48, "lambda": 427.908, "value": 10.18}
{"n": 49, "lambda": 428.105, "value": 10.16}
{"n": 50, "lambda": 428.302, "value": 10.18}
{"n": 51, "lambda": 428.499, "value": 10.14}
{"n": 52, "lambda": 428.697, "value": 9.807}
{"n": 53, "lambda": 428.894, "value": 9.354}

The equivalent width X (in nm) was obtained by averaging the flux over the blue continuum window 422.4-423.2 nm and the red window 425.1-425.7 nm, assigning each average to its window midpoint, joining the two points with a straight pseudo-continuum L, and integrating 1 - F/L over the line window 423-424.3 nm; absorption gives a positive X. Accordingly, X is -0.16 nm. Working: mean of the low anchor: 9.23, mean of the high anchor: 9.74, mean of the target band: 10.6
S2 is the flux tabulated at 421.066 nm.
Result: 11.89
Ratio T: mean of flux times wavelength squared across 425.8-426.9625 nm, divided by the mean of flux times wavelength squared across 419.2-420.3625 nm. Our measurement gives 1.09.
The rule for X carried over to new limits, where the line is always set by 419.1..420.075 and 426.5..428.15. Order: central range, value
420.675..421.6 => -0.14 nm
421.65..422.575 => -0.03 nm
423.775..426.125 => -0.09 nm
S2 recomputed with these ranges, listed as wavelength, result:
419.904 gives 9.431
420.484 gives 10.82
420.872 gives 11.97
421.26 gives 11.57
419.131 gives 10.81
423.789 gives 10.51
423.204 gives 10.27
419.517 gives 10.46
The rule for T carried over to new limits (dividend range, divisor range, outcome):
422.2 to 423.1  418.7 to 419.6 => 0.88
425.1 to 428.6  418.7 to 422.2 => 0.96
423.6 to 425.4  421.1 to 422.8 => 1.02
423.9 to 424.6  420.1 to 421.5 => 1.03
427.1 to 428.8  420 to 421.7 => 0.92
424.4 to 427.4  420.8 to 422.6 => 0.95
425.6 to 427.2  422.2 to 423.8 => 1.08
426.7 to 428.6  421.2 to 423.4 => 0.99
